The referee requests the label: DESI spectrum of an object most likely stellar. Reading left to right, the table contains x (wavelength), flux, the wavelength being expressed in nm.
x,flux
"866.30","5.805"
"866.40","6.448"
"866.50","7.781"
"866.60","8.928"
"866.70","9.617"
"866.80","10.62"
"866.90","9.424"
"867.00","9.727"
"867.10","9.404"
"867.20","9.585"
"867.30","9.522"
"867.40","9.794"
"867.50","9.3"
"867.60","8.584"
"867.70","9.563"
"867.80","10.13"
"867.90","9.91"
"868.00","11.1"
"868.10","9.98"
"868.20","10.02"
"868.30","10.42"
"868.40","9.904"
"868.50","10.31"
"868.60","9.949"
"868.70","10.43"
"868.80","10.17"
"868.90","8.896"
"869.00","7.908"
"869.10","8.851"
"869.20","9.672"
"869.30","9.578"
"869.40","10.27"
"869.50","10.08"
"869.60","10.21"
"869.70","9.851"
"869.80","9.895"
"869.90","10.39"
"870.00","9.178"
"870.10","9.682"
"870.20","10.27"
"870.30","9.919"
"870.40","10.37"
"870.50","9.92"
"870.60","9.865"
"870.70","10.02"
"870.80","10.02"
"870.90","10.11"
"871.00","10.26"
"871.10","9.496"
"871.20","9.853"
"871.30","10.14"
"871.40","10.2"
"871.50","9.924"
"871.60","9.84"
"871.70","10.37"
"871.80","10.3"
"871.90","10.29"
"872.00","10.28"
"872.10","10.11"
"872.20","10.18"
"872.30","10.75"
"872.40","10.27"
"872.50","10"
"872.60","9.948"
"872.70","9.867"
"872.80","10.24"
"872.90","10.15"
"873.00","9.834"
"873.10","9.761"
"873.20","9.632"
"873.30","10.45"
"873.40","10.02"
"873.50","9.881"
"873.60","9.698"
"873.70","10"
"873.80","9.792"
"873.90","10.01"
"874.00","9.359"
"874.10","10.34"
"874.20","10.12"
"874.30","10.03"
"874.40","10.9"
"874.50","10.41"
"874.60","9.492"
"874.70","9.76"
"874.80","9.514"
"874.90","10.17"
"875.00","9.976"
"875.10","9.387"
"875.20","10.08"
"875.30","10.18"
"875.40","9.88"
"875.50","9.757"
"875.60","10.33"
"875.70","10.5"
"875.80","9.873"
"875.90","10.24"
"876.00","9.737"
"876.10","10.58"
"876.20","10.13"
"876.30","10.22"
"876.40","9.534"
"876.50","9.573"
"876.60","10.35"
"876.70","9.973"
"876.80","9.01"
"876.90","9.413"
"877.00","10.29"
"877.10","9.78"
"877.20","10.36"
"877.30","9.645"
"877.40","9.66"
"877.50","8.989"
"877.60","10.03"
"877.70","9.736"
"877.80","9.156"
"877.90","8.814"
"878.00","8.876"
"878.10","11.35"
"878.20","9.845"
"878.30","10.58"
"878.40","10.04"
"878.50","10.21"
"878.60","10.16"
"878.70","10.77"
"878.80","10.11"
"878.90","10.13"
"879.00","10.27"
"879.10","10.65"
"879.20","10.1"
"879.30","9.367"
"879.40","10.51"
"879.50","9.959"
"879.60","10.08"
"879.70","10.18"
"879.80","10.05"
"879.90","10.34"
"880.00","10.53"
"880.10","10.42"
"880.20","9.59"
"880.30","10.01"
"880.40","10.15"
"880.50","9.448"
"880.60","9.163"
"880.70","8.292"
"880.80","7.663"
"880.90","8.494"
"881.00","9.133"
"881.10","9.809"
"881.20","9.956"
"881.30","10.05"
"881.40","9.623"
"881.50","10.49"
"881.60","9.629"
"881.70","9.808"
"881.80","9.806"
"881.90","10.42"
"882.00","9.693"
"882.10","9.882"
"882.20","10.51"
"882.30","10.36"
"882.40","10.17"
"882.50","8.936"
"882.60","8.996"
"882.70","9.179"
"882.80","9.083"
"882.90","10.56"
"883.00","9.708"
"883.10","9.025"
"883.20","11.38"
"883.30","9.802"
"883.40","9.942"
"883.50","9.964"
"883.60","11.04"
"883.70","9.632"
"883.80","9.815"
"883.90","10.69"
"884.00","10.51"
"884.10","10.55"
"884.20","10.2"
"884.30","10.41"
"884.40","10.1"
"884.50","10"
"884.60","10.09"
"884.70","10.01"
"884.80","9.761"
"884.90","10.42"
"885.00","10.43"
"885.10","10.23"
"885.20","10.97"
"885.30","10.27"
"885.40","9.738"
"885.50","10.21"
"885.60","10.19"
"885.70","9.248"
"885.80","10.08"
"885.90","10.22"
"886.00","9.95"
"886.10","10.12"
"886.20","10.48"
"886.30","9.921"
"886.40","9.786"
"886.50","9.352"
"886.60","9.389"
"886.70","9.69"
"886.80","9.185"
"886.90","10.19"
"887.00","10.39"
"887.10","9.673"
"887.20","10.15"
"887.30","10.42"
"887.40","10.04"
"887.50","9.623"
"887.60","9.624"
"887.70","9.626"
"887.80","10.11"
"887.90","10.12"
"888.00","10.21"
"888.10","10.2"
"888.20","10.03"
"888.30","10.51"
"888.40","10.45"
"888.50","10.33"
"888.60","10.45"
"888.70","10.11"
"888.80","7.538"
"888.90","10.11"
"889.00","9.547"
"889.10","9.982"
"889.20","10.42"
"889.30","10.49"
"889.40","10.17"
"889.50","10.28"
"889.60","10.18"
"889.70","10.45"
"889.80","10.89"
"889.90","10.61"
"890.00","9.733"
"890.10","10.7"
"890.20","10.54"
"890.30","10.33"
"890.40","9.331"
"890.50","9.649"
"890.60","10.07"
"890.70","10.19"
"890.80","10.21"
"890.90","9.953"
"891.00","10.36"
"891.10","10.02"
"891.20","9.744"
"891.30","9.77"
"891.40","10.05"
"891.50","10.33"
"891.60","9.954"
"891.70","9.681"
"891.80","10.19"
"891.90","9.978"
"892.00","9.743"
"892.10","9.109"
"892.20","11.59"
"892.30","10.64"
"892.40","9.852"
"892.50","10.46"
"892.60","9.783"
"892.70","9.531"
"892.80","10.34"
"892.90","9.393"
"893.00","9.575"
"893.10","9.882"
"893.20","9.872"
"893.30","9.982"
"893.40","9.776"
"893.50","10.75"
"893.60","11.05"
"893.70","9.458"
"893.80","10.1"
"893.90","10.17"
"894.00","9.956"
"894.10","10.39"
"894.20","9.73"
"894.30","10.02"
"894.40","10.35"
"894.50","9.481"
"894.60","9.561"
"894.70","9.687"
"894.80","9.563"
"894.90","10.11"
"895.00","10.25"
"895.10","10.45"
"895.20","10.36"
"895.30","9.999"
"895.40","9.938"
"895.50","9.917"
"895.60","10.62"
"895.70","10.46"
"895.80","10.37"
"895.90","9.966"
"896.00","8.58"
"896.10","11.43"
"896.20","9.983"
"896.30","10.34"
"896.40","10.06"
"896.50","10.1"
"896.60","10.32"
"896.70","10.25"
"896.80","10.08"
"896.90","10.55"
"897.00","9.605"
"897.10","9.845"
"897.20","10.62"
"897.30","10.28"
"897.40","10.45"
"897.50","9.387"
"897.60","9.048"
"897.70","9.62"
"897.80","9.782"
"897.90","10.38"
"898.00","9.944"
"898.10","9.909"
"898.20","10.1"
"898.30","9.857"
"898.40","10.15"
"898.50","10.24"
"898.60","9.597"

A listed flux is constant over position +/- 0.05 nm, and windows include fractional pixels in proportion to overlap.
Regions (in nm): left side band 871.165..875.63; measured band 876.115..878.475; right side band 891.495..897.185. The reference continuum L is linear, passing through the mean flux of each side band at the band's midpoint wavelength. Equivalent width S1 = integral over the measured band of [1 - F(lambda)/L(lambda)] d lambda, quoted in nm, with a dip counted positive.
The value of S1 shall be 0.05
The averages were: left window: 10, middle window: 9.81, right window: 10.1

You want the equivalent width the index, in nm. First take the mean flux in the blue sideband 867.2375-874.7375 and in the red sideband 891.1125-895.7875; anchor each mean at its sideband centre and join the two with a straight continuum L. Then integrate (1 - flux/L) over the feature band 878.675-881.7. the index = 0.05 nm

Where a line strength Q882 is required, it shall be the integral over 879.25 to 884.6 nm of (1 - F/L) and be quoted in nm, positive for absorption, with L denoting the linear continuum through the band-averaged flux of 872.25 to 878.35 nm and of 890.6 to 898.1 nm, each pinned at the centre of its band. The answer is 0.06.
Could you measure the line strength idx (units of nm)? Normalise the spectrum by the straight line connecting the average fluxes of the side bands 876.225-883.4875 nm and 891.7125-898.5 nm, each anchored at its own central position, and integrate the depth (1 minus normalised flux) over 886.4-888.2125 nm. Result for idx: 0.01 nm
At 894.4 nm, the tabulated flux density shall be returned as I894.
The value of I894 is 10.35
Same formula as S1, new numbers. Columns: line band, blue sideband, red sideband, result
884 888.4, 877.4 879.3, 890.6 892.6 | -0.007 nm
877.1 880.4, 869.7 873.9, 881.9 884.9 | 0.001 nm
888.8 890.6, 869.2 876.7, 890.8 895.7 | -0.016 nm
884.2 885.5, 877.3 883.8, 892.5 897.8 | -0.040 nm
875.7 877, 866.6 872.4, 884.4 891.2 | 0.004 nm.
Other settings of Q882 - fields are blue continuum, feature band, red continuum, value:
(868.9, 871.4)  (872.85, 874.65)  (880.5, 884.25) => -0.03 nm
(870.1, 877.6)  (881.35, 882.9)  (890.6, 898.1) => 0.03 nm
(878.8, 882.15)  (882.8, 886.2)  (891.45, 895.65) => -0.09 nm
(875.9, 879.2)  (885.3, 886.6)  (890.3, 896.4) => 0.01 nm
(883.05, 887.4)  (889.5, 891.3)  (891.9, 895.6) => -0.02 nm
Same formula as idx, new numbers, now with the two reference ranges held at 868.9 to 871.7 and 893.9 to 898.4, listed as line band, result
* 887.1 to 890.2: -0.038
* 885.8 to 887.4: 0.005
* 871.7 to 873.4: -0.048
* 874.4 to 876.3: -0.029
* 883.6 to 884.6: -0.030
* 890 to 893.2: -0.006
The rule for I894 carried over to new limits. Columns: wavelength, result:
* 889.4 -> 10.17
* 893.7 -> 9.458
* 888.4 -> 10.45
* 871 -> 10.26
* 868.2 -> 10.02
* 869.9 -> 10.39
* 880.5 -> 9.448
